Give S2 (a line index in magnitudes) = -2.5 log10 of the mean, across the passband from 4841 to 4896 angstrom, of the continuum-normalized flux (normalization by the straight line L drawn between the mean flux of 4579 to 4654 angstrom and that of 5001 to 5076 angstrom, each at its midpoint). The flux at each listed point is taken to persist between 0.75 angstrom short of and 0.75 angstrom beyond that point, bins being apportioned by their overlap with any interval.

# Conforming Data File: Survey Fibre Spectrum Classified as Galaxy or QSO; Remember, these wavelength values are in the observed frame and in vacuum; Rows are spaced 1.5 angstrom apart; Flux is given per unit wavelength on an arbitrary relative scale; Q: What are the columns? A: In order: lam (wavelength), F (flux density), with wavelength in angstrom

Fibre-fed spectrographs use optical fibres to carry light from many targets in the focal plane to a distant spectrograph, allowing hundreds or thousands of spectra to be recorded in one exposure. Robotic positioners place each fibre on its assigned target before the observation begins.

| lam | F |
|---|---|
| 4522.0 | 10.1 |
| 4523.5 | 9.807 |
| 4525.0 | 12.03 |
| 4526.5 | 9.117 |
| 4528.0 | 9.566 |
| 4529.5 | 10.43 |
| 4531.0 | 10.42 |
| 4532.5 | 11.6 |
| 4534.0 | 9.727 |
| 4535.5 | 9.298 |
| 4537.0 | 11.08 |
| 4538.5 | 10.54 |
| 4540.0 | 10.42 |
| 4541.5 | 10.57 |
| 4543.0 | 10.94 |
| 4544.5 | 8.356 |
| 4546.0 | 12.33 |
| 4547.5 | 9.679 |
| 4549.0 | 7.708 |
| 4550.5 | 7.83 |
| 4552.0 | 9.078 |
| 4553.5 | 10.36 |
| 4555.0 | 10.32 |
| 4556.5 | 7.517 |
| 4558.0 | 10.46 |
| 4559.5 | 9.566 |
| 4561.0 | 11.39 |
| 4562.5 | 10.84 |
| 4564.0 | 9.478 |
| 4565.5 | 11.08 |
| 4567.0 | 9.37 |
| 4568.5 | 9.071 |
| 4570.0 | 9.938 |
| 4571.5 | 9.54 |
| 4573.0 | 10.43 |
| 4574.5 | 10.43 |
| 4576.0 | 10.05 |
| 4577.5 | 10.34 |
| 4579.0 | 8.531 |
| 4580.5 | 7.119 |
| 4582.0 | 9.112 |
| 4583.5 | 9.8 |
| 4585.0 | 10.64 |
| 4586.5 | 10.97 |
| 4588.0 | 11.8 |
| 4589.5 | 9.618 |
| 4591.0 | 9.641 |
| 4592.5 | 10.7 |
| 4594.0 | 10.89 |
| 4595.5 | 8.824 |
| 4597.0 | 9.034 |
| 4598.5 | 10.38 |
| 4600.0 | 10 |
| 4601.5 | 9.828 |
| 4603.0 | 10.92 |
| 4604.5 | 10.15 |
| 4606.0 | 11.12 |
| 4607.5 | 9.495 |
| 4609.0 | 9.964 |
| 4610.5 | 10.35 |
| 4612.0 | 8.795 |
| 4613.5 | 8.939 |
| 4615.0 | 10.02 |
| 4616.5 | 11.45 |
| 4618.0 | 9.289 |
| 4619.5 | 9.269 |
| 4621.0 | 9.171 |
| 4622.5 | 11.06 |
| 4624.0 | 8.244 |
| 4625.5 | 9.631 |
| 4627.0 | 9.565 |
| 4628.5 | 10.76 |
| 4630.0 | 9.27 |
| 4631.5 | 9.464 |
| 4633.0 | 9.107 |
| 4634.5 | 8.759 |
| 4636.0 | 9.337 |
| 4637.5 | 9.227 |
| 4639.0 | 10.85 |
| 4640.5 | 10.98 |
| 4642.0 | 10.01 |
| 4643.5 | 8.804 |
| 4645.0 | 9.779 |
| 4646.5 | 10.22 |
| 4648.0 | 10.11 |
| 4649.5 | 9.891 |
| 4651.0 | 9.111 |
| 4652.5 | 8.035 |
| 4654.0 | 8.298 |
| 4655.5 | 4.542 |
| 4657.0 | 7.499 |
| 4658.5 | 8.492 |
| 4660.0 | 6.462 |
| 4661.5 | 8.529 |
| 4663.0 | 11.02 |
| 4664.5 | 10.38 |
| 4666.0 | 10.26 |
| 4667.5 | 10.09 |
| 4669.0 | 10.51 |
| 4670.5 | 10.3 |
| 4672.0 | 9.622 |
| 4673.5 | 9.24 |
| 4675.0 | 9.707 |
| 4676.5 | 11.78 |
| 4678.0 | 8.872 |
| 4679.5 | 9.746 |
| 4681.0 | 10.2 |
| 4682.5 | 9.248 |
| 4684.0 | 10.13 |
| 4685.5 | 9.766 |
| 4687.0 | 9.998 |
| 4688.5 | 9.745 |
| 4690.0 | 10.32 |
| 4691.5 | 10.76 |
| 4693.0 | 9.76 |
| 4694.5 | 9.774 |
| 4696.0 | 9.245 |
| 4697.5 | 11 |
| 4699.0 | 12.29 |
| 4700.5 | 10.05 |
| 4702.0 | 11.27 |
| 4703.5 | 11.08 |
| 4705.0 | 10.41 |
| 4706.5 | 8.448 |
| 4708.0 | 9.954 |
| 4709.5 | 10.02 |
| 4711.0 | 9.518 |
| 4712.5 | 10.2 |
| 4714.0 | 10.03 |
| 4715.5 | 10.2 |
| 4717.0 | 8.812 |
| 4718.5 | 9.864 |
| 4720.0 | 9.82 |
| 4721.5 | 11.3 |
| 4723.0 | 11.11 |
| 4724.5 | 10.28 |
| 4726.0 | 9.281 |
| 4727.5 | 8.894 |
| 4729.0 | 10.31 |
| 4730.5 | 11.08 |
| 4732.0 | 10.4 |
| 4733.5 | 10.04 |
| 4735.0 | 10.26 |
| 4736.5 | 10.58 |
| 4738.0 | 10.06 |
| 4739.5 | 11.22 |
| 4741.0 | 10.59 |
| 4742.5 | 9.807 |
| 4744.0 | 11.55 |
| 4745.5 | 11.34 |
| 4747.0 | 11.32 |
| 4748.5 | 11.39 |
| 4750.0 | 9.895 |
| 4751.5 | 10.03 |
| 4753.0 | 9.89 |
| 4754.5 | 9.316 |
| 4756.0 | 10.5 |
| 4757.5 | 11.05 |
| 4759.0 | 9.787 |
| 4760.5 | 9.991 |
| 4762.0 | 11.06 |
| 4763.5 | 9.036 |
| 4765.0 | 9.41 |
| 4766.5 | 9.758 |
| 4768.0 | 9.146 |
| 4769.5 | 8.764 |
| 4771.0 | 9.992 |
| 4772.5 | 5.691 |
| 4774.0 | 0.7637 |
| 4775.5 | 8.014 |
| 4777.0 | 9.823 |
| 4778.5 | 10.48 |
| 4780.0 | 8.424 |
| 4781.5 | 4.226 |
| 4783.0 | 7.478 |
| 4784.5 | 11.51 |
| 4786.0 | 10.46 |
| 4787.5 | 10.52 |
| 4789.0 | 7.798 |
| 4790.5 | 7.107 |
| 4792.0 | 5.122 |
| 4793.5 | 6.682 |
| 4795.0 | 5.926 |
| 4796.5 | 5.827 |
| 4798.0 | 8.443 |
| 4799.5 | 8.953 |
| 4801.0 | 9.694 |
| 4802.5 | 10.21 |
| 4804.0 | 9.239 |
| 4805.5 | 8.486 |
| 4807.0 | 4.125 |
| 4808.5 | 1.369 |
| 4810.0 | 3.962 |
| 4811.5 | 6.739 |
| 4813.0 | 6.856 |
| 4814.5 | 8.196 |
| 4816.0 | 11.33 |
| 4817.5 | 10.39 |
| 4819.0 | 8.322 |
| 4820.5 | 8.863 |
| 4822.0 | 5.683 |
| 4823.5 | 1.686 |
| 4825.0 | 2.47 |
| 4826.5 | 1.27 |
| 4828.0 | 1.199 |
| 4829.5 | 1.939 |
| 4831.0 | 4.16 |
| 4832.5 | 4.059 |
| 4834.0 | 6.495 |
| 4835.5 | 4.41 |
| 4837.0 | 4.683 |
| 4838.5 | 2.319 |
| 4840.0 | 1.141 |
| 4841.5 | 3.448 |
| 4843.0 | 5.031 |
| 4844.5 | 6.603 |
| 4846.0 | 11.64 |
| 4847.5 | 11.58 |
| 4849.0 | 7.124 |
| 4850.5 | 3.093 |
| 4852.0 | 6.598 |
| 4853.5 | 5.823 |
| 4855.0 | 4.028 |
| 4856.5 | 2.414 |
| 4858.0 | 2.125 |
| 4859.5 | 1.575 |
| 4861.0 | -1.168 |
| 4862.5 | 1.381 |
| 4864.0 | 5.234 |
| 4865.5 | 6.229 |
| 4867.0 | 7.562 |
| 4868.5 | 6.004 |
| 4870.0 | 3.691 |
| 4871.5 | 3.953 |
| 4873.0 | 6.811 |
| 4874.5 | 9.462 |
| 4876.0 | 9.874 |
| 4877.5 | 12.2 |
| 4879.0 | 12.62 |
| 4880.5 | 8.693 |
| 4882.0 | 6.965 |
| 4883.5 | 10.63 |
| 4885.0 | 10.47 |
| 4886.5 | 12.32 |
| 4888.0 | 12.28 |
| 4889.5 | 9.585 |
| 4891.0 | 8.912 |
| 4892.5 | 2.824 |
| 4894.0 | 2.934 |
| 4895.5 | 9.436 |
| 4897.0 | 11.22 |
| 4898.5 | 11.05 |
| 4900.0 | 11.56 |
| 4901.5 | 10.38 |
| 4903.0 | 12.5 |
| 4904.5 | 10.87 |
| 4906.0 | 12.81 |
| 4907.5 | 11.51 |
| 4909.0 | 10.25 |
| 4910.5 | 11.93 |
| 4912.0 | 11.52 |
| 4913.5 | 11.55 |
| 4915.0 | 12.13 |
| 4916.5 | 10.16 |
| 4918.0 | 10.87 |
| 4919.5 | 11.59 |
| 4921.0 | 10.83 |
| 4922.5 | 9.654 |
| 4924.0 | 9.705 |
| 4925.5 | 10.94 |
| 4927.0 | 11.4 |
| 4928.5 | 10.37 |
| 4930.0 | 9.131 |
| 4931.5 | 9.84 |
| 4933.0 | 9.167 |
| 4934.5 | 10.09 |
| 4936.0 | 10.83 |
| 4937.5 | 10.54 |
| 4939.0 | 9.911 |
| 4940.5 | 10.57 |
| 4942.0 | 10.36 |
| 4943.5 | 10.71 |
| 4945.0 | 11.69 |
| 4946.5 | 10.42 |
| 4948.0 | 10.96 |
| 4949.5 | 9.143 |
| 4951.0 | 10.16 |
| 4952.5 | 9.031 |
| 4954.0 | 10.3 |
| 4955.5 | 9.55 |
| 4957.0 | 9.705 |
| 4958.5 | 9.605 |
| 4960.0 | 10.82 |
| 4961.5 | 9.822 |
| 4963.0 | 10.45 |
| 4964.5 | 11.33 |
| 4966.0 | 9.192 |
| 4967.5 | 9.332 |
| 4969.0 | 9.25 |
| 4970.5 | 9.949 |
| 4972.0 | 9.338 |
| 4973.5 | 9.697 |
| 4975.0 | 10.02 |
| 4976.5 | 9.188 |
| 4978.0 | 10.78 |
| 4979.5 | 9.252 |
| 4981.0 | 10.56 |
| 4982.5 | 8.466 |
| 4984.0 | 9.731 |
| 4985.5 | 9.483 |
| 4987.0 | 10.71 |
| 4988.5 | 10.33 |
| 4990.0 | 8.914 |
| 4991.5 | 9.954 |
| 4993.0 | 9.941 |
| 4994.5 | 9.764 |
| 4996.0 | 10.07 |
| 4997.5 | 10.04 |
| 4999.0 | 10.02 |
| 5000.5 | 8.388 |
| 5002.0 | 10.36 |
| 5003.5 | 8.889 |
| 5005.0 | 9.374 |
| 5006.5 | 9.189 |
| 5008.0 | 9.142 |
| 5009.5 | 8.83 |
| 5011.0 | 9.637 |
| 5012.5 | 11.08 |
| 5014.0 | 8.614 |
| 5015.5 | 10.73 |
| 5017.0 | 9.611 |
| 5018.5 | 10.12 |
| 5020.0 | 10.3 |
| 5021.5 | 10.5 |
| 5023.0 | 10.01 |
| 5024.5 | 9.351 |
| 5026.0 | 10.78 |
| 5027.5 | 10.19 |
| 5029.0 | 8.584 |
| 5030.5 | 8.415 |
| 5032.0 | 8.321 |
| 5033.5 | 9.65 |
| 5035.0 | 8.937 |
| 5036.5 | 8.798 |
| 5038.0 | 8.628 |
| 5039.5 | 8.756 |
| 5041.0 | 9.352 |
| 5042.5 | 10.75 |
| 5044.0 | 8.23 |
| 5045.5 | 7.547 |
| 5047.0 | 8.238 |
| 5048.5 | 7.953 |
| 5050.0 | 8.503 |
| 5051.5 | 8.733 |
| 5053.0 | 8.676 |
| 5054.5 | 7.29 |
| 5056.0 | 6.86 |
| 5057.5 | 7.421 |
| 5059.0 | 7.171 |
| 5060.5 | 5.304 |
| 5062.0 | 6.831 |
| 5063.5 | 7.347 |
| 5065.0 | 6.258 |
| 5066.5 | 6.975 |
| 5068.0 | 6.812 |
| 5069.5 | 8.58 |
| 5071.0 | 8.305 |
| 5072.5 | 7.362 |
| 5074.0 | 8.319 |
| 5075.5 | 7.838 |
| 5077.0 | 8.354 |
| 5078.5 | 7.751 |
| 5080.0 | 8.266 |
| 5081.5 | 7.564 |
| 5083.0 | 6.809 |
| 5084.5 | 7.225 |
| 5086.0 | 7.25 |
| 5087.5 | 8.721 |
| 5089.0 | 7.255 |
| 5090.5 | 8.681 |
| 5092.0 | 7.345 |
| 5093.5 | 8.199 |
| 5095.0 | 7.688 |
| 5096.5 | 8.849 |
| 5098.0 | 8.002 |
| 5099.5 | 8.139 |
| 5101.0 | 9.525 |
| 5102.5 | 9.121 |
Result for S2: 0.32 mag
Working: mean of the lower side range 9.76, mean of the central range 6.76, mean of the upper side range 8.67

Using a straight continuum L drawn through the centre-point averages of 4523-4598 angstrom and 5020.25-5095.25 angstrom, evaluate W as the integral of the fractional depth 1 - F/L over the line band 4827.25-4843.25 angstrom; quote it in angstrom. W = 9.8 angstrom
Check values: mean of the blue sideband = 9.95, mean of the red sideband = 8.19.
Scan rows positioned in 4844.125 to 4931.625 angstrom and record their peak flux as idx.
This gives 12.81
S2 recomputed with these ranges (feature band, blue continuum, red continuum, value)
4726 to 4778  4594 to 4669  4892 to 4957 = 0.012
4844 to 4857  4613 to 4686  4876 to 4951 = 0.463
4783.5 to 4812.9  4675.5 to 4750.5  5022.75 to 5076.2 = 0.290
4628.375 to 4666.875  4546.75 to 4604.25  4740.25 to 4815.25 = 0.020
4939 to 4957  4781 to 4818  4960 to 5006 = -0.096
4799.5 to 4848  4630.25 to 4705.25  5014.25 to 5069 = 0.487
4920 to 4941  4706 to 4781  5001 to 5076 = -0.130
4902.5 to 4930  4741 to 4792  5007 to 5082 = -0.242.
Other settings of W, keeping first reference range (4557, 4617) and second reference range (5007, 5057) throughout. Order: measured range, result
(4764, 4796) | 5.5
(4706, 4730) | -0.4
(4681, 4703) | -1.1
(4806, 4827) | 8.0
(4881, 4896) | 1.2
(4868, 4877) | 2.5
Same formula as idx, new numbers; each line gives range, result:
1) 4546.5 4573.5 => 11.39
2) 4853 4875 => 9.462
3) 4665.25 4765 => 12.29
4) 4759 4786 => 11.51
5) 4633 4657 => 10.98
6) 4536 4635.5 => 12.33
